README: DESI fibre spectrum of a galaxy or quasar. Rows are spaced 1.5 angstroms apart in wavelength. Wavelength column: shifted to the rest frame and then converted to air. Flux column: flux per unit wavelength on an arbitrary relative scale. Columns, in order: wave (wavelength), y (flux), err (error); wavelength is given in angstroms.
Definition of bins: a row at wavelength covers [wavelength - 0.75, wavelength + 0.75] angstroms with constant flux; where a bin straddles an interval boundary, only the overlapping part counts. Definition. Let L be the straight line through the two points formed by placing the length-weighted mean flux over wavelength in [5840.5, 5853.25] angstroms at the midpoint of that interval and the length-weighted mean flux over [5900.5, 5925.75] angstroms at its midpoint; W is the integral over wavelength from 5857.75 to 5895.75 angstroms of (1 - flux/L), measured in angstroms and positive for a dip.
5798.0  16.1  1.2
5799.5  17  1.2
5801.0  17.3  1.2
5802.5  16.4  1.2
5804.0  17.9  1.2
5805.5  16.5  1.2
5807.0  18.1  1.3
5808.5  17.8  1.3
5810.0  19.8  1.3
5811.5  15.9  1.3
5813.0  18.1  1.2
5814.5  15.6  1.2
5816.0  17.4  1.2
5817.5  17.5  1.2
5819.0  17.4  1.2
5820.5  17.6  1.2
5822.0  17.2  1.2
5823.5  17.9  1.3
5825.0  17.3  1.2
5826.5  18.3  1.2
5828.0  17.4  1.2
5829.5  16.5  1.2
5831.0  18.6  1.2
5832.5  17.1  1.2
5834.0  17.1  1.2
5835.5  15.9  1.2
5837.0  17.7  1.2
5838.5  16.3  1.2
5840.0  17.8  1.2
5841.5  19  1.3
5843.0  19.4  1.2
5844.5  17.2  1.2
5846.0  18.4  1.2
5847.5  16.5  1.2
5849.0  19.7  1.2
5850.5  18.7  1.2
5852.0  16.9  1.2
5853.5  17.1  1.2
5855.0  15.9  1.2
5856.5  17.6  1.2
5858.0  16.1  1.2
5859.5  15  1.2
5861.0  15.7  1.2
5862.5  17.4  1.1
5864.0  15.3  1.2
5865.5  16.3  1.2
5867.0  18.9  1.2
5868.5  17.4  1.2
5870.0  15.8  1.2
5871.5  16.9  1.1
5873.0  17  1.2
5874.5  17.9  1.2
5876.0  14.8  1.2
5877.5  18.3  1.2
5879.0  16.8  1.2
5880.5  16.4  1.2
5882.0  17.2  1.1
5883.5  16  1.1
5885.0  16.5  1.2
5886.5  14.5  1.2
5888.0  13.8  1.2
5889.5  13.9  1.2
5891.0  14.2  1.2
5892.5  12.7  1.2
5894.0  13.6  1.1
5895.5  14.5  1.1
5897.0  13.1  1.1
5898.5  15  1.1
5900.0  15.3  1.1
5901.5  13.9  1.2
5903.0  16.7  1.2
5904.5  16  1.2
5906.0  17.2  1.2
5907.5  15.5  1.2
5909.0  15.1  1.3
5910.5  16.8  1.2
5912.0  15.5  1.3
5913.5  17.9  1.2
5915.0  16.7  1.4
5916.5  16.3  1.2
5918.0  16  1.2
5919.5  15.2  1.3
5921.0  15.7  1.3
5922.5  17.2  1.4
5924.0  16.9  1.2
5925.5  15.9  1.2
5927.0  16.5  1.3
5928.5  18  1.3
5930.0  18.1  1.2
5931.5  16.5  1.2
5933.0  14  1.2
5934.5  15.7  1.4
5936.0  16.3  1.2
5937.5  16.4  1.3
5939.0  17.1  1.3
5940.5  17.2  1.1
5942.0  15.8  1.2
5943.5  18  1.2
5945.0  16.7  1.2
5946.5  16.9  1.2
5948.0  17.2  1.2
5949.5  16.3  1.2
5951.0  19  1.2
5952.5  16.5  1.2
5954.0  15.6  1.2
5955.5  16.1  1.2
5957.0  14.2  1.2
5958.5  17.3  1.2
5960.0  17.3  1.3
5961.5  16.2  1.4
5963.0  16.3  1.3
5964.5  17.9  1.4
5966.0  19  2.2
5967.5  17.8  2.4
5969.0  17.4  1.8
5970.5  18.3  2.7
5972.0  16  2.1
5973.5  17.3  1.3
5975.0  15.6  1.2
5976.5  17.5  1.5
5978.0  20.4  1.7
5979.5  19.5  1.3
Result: 3.0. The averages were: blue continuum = 18.2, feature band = 15.9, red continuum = 16.1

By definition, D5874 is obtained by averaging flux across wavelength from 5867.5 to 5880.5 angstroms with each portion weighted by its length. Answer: 16.9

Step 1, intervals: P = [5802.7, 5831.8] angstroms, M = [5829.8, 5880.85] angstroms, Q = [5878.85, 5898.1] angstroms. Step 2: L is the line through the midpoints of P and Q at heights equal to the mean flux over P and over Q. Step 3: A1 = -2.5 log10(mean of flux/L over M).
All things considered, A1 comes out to -0.07 mag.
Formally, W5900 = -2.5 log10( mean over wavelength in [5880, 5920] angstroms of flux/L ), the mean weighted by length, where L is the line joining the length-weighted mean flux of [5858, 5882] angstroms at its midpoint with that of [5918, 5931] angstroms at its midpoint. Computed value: 0.09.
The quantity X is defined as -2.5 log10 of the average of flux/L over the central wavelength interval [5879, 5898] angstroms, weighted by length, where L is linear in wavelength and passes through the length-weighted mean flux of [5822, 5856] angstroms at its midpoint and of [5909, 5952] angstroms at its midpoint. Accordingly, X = 0.15 mag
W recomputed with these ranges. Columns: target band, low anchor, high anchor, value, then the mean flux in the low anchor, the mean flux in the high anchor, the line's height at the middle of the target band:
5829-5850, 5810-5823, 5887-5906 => -1.56 angstroms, 17.3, 14.5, 16.5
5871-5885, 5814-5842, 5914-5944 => 0.10 angstroms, 17.3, 16.5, 16.9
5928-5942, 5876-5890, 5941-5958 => -0.07 angstroms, 15.9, 16.6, 16.4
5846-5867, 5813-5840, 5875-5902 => -0.92 angstroms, 17.3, 15.1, 16.2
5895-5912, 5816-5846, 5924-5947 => 1.52 angstroms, 17.6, 16.6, 16.9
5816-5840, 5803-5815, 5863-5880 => -0.07 angstroms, 17.5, 16.9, 17.3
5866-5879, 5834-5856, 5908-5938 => 0.04 angstroms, 17.6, 16.3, 17.1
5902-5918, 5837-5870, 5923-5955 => 0.54 angstroms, 17.2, 16.7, 16.9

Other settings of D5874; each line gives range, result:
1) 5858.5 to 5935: 16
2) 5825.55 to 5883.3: 17.2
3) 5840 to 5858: 17.8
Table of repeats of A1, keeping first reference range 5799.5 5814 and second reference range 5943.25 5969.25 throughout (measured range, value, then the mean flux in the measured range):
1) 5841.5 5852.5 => -0.05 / 18.2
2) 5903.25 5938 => 0.05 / 16.3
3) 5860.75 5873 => 0.03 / 16.8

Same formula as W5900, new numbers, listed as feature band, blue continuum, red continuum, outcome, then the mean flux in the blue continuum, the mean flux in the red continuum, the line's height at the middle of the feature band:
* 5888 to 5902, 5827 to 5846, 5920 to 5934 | 0.201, 17.5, 16.5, 16.9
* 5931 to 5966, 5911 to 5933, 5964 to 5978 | 0.032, 16.5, 17.6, 17.1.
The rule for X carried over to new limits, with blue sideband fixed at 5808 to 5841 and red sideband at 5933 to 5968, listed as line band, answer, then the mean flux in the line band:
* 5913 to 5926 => 0.03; 16.4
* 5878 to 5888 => 0.06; 16.1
